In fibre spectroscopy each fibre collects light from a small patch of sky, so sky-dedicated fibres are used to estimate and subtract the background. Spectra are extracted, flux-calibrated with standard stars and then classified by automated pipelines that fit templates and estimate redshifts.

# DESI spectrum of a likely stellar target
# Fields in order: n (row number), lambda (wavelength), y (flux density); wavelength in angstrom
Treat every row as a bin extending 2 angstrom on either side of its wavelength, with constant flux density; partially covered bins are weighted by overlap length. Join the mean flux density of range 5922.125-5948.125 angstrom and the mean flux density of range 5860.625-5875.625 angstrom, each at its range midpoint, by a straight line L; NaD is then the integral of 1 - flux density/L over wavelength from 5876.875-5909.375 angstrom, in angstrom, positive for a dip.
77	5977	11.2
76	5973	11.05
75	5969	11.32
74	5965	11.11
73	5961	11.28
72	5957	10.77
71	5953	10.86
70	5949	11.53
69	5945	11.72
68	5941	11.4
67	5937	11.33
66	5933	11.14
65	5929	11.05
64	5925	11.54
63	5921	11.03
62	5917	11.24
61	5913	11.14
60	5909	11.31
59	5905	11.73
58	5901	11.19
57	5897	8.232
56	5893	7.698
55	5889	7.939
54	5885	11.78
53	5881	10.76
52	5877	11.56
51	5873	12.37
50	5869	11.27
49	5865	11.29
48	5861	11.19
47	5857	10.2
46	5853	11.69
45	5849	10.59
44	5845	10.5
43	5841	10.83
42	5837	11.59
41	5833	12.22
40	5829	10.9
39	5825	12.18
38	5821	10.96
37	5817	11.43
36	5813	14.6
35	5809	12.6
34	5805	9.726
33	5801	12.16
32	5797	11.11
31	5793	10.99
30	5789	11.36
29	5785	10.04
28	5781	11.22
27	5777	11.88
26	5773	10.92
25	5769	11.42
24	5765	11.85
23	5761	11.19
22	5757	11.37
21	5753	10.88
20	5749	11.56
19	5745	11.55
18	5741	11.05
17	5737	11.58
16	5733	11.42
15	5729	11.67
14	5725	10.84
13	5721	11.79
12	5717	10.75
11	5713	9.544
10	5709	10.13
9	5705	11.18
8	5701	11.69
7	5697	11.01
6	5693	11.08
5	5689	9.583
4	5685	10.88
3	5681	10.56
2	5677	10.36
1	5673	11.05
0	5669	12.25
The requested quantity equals 3.9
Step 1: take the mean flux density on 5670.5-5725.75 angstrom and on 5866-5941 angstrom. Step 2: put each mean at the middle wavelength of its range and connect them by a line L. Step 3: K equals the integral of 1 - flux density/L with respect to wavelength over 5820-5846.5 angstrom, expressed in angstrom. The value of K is -1.3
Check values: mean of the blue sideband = 10.8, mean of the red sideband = 10.8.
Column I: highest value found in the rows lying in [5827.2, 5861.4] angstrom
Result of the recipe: 12.22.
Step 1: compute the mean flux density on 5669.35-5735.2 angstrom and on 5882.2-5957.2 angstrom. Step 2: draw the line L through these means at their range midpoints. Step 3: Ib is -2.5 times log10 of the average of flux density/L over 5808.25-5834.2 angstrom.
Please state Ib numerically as -0.12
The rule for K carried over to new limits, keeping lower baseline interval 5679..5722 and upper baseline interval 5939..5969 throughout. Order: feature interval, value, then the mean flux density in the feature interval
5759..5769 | -0.6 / 11.5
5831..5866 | -0.3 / 11.1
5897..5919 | 0.2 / 11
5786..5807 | -0.2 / 11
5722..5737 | -0.8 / 11.4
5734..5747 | -0.7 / 11.4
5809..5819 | -1.8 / 12.9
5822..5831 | -0.4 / 11.5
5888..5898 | 2.9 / 7.93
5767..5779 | -0.6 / 11.4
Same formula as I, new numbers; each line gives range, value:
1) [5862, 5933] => 12.37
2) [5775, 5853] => 14.6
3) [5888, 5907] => 11.73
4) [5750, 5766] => 11.85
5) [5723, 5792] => 11.88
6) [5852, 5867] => 11.69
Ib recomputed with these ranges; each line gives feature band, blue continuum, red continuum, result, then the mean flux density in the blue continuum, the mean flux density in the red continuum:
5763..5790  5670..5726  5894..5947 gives -0.04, 10.8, 11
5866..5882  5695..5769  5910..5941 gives -0.03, 11.2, 11.2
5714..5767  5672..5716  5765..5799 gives -0.04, 10.6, 11.2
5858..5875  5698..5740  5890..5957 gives -0.05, 11.1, 10.8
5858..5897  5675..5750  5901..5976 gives 0.07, 11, 11.3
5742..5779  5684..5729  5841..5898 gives -0.07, 10.8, 10.6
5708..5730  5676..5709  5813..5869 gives 0.01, 10.8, 11.3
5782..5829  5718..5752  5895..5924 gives -0.03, 11.4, 10.9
